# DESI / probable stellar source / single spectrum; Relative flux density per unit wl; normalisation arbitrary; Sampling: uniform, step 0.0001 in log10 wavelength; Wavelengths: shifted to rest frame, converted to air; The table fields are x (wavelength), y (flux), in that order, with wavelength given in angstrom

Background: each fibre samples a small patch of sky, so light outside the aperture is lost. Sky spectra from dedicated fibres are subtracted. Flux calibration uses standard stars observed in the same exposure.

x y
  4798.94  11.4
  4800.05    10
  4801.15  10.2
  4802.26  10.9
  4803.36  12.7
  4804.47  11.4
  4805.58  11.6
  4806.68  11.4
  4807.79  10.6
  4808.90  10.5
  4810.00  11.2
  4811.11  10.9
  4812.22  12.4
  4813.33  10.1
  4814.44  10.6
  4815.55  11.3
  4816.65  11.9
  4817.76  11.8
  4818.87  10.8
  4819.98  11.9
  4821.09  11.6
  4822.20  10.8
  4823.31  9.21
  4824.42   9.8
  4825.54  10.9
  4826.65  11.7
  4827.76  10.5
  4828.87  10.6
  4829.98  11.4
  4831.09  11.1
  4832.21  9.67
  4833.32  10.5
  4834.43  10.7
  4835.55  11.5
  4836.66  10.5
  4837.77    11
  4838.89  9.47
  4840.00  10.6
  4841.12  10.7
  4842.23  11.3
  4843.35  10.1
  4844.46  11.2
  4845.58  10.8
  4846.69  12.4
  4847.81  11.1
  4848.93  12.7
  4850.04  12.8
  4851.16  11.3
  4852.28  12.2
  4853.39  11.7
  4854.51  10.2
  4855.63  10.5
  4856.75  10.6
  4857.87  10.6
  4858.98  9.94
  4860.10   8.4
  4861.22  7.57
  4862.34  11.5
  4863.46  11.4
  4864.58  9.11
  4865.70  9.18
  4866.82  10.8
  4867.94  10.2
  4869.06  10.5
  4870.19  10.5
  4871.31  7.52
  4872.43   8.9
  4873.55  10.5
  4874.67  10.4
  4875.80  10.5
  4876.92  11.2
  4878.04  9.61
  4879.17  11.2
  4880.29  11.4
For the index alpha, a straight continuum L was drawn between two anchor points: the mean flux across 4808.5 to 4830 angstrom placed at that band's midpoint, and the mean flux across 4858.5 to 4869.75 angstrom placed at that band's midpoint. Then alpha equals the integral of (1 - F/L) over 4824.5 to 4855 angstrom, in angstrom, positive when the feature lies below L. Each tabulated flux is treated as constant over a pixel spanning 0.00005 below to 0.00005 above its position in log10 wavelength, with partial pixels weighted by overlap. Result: -1.7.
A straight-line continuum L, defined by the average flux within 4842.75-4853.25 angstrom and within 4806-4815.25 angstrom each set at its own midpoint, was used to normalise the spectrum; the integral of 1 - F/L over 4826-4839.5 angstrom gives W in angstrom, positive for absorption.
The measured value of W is 0.8 angstrom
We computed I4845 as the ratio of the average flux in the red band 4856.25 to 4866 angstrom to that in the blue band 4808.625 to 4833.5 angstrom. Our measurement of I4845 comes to 0.9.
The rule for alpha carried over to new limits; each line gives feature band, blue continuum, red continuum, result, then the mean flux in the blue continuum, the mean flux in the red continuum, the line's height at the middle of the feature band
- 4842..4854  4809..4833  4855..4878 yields -1.4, 10.9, 9.98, 10.4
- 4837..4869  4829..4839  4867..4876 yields -1.2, 10.7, 9.88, 10.3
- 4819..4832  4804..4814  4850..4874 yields 0.0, 11.1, 10.2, 10.8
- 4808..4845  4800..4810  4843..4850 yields 1.5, 11.1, 11.5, 11.3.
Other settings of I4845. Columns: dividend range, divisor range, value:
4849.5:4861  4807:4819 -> 0.96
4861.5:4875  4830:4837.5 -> 0.93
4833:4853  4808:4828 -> 1.02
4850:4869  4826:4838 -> 0.96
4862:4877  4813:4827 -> 0.92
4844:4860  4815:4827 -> 1.01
